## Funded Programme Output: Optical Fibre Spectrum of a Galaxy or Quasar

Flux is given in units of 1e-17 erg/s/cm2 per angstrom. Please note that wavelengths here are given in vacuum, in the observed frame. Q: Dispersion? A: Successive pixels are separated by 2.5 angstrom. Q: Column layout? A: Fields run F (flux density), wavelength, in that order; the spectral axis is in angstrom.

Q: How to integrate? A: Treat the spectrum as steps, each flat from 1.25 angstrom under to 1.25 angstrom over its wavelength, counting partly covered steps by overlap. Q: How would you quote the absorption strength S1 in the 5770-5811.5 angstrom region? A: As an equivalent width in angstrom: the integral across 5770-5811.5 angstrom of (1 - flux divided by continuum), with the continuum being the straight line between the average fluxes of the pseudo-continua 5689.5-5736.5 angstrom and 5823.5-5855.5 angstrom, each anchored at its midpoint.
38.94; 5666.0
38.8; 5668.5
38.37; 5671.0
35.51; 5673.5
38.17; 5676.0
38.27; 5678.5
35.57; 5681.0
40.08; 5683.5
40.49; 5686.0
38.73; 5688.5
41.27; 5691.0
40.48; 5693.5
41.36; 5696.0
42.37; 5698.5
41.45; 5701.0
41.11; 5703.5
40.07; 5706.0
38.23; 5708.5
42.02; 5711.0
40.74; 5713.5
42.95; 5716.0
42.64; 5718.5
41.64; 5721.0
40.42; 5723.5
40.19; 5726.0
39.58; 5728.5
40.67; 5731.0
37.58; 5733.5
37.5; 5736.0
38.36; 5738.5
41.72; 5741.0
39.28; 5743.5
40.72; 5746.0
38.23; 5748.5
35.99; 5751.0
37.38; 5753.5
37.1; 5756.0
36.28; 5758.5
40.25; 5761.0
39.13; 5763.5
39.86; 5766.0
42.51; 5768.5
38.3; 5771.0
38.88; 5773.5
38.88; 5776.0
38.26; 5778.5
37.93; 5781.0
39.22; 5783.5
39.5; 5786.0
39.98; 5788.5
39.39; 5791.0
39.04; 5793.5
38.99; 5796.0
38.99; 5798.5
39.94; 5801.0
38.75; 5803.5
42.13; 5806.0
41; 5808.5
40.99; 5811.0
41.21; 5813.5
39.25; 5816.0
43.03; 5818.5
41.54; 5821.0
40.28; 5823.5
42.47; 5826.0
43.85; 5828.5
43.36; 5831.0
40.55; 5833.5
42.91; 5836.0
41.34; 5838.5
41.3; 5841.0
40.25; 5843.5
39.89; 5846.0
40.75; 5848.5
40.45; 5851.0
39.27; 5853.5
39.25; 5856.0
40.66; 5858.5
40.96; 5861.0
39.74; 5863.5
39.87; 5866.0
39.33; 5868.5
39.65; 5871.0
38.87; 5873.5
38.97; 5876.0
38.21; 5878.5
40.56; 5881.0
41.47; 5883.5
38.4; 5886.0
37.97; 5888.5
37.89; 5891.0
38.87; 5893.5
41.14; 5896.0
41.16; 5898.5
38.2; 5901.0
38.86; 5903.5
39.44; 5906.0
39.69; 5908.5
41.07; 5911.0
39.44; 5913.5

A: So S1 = 1.7 angstrom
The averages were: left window 40.7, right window 41.3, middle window 39.4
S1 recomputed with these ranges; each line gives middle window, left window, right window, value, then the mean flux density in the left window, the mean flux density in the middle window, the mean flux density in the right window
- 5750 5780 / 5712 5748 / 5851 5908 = 1.1 angstrom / 40.3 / 38.6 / 39.5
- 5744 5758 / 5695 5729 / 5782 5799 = 0.8 angstrom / 41.1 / 37.9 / 39.3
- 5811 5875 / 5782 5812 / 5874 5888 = -2.0 angstrom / 39.8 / 40.8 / 39.4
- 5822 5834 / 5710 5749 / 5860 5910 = -0.7 angstrom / 40.3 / 42.2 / 39.5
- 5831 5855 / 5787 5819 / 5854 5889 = -0.6 angstrom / 40.1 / 40.9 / 39.6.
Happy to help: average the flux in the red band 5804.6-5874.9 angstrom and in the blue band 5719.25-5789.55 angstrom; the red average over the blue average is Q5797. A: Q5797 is 1.0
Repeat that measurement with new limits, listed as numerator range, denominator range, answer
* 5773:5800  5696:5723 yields 0.94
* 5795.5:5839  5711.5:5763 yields 1.04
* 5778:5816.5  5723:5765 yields 1.02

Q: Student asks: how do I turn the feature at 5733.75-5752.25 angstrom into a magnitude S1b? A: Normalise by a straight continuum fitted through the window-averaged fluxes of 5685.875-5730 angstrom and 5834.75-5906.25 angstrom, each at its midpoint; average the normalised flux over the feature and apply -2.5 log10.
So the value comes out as 0.05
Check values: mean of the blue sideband 40.9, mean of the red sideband 39.9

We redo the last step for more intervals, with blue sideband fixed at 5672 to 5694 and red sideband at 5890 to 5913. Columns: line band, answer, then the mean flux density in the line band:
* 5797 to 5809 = -0.02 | 40.1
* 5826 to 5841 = -0.08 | 42.3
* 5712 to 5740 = -0.04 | 40.2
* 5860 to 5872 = -0.01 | 39.9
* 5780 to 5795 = 0.00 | 39.2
